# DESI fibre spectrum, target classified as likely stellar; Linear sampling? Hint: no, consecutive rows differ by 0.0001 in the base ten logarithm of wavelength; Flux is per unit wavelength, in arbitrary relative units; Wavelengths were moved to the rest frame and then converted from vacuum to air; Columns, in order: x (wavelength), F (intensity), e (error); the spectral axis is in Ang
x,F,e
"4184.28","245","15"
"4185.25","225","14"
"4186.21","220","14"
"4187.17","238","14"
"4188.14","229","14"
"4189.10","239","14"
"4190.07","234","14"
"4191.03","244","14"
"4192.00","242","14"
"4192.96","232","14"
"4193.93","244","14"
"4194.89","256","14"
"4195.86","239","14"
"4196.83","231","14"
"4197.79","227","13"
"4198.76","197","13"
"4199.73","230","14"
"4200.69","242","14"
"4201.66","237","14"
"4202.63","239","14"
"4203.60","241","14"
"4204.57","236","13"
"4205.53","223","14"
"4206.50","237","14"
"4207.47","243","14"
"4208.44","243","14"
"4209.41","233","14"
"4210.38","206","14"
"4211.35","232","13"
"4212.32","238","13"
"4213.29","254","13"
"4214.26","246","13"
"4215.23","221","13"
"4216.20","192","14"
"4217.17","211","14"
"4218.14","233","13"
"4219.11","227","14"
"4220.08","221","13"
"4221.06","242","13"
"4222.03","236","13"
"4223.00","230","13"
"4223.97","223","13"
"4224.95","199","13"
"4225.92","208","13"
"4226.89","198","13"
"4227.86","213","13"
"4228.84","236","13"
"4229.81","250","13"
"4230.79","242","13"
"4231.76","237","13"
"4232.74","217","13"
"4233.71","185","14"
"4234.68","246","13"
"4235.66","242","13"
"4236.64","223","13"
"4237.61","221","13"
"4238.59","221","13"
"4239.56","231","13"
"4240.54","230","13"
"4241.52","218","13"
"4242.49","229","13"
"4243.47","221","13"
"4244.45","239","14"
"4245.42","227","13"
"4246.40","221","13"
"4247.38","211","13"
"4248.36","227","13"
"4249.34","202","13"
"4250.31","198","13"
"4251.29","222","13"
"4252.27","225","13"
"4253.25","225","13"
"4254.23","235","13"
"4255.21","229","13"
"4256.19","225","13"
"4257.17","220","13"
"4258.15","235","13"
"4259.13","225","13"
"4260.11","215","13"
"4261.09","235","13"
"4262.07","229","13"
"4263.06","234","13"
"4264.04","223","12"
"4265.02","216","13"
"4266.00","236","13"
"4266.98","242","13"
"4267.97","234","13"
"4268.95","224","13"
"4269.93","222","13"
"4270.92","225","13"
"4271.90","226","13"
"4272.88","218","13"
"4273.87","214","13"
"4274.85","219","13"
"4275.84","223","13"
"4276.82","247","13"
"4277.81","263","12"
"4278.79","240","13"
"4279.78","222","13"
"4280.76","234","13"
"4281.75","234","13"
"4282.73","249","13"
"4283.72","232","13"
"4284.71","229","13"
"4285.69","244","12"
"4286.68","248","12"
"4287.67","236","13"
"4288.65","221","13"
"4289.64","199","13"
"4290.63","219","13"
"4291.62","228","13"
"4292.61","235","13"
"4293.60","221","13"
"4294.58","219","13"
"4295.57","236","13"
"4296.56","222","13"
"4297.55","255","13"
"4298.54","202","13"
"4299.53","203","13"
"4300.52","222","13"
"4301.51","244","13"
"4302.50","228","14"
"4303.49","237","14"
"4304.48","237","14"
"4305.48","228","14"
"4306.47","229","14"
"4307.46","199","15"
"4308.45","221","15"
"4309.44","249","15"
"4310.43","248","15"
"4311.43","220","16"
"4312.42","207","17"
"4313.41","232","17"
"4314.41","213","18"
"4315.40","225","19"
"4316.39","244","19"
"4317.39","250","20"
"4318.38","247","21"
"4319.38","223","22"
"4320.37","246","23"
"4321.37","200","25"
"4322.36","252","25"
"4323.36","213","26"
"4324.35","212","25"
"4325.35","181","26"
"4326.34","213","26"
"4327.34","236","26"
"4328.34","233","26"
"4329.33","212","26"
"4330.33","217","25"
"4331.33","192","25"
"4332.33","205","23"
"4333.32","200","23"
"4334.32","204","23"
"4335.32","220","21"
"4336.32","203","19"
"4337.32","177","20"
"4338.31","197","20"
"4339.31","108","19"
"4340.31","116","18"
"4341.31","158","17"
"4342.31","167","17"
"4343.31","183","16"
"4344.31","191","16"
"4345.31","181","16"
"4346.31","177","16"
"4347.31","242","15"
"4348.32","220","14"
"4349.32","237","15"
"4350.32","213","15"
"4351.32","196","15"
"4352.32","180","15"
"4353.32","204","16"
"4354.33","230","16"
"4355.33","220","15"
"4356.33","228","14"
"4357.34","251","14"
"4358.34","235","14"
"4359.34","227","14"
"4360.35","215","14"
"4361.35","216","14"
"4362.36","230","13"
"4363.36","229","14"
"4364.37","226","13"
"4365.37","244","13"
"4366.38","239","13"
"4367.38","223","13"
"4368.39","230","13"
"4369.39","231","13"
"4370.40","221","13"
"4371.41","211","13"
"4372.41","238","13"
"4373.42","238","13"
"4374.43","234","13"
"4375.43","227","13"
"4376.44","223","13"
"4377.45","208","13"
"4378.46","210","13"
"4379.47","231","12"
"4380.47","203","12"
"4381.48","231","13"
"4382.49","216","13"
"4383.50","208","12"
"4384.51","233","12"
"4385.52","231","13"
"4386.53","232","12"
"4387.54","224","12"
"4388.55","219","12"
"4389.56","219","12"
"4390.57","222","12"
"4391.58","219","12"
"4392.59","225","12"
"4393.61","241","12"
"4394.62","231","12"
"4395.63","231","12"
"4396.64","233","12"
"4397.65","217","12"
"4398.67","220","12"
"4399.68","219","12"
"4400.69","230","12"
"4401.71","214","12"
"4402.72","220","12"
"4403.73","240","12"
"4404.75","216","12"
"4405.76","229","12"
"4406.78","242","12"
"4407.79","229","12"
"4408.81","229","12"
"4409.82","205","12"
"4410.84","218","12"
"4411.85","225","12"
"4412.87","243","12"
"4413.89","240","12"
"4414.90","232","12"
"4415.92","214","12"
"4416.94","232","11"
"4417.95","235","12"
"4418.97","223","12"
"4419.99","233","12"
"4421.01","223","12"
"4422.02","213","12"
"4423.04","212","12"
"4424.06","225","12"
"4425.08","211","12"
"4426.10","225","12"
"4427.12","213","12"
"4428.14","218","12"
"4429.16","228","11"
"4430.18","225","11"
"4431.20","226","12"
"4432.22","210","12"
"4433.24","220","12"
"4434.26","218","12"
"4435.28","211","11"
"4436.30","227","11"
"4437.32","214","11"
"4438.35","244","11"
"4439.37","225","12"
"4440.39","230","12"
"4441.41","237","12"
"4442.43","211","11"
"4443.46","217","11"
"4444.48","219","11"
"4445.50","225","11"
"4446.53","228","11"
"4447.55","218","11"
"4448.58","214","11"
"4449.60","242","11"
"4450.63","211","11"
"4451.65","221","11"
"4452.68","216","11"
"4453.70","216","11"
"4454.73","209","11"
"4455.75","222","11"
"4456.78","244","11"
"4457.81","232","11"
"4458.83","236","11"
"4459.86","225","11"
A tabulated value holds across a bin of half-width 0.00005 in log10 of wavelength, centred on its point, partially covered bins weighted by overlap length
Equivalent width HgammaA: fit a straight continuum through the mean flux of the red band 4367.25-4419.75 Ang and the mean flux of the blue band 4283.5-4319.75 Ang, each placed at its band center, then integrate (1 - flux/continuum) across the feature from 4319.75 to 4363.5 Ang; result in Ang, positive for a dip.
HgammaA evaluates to 4.07 Ang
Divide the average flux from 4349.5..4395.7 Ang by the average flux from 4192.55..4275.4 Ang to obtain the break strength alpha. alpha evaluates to 1.0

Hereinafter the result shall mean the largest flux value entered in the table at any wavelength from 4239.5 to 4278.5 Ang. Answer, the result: 263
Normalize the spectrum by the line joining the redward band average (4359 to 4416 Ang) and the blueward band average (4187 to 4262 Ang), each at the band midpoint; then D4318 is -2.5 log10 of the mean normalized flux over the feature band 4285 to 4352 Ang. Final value 0.06 mag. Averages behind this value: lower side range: 228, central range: 215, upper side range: 226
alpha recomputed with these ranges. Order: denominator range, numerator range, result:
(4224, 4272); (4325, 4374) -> 0.93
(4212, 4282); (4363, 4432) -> 1.00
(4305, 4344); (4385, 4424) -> 1.08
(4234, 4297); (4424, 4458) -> 0.98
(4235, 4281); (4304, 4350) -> 0.93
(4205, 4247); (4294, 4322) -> 1.01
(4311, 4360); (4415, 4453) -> 1.06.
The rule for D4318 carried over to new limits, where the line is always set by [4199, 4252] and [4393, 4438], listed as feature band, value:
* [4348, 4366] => 0.012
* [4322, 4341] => 0.135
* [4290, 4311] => -0.010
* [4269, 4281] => -0.016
